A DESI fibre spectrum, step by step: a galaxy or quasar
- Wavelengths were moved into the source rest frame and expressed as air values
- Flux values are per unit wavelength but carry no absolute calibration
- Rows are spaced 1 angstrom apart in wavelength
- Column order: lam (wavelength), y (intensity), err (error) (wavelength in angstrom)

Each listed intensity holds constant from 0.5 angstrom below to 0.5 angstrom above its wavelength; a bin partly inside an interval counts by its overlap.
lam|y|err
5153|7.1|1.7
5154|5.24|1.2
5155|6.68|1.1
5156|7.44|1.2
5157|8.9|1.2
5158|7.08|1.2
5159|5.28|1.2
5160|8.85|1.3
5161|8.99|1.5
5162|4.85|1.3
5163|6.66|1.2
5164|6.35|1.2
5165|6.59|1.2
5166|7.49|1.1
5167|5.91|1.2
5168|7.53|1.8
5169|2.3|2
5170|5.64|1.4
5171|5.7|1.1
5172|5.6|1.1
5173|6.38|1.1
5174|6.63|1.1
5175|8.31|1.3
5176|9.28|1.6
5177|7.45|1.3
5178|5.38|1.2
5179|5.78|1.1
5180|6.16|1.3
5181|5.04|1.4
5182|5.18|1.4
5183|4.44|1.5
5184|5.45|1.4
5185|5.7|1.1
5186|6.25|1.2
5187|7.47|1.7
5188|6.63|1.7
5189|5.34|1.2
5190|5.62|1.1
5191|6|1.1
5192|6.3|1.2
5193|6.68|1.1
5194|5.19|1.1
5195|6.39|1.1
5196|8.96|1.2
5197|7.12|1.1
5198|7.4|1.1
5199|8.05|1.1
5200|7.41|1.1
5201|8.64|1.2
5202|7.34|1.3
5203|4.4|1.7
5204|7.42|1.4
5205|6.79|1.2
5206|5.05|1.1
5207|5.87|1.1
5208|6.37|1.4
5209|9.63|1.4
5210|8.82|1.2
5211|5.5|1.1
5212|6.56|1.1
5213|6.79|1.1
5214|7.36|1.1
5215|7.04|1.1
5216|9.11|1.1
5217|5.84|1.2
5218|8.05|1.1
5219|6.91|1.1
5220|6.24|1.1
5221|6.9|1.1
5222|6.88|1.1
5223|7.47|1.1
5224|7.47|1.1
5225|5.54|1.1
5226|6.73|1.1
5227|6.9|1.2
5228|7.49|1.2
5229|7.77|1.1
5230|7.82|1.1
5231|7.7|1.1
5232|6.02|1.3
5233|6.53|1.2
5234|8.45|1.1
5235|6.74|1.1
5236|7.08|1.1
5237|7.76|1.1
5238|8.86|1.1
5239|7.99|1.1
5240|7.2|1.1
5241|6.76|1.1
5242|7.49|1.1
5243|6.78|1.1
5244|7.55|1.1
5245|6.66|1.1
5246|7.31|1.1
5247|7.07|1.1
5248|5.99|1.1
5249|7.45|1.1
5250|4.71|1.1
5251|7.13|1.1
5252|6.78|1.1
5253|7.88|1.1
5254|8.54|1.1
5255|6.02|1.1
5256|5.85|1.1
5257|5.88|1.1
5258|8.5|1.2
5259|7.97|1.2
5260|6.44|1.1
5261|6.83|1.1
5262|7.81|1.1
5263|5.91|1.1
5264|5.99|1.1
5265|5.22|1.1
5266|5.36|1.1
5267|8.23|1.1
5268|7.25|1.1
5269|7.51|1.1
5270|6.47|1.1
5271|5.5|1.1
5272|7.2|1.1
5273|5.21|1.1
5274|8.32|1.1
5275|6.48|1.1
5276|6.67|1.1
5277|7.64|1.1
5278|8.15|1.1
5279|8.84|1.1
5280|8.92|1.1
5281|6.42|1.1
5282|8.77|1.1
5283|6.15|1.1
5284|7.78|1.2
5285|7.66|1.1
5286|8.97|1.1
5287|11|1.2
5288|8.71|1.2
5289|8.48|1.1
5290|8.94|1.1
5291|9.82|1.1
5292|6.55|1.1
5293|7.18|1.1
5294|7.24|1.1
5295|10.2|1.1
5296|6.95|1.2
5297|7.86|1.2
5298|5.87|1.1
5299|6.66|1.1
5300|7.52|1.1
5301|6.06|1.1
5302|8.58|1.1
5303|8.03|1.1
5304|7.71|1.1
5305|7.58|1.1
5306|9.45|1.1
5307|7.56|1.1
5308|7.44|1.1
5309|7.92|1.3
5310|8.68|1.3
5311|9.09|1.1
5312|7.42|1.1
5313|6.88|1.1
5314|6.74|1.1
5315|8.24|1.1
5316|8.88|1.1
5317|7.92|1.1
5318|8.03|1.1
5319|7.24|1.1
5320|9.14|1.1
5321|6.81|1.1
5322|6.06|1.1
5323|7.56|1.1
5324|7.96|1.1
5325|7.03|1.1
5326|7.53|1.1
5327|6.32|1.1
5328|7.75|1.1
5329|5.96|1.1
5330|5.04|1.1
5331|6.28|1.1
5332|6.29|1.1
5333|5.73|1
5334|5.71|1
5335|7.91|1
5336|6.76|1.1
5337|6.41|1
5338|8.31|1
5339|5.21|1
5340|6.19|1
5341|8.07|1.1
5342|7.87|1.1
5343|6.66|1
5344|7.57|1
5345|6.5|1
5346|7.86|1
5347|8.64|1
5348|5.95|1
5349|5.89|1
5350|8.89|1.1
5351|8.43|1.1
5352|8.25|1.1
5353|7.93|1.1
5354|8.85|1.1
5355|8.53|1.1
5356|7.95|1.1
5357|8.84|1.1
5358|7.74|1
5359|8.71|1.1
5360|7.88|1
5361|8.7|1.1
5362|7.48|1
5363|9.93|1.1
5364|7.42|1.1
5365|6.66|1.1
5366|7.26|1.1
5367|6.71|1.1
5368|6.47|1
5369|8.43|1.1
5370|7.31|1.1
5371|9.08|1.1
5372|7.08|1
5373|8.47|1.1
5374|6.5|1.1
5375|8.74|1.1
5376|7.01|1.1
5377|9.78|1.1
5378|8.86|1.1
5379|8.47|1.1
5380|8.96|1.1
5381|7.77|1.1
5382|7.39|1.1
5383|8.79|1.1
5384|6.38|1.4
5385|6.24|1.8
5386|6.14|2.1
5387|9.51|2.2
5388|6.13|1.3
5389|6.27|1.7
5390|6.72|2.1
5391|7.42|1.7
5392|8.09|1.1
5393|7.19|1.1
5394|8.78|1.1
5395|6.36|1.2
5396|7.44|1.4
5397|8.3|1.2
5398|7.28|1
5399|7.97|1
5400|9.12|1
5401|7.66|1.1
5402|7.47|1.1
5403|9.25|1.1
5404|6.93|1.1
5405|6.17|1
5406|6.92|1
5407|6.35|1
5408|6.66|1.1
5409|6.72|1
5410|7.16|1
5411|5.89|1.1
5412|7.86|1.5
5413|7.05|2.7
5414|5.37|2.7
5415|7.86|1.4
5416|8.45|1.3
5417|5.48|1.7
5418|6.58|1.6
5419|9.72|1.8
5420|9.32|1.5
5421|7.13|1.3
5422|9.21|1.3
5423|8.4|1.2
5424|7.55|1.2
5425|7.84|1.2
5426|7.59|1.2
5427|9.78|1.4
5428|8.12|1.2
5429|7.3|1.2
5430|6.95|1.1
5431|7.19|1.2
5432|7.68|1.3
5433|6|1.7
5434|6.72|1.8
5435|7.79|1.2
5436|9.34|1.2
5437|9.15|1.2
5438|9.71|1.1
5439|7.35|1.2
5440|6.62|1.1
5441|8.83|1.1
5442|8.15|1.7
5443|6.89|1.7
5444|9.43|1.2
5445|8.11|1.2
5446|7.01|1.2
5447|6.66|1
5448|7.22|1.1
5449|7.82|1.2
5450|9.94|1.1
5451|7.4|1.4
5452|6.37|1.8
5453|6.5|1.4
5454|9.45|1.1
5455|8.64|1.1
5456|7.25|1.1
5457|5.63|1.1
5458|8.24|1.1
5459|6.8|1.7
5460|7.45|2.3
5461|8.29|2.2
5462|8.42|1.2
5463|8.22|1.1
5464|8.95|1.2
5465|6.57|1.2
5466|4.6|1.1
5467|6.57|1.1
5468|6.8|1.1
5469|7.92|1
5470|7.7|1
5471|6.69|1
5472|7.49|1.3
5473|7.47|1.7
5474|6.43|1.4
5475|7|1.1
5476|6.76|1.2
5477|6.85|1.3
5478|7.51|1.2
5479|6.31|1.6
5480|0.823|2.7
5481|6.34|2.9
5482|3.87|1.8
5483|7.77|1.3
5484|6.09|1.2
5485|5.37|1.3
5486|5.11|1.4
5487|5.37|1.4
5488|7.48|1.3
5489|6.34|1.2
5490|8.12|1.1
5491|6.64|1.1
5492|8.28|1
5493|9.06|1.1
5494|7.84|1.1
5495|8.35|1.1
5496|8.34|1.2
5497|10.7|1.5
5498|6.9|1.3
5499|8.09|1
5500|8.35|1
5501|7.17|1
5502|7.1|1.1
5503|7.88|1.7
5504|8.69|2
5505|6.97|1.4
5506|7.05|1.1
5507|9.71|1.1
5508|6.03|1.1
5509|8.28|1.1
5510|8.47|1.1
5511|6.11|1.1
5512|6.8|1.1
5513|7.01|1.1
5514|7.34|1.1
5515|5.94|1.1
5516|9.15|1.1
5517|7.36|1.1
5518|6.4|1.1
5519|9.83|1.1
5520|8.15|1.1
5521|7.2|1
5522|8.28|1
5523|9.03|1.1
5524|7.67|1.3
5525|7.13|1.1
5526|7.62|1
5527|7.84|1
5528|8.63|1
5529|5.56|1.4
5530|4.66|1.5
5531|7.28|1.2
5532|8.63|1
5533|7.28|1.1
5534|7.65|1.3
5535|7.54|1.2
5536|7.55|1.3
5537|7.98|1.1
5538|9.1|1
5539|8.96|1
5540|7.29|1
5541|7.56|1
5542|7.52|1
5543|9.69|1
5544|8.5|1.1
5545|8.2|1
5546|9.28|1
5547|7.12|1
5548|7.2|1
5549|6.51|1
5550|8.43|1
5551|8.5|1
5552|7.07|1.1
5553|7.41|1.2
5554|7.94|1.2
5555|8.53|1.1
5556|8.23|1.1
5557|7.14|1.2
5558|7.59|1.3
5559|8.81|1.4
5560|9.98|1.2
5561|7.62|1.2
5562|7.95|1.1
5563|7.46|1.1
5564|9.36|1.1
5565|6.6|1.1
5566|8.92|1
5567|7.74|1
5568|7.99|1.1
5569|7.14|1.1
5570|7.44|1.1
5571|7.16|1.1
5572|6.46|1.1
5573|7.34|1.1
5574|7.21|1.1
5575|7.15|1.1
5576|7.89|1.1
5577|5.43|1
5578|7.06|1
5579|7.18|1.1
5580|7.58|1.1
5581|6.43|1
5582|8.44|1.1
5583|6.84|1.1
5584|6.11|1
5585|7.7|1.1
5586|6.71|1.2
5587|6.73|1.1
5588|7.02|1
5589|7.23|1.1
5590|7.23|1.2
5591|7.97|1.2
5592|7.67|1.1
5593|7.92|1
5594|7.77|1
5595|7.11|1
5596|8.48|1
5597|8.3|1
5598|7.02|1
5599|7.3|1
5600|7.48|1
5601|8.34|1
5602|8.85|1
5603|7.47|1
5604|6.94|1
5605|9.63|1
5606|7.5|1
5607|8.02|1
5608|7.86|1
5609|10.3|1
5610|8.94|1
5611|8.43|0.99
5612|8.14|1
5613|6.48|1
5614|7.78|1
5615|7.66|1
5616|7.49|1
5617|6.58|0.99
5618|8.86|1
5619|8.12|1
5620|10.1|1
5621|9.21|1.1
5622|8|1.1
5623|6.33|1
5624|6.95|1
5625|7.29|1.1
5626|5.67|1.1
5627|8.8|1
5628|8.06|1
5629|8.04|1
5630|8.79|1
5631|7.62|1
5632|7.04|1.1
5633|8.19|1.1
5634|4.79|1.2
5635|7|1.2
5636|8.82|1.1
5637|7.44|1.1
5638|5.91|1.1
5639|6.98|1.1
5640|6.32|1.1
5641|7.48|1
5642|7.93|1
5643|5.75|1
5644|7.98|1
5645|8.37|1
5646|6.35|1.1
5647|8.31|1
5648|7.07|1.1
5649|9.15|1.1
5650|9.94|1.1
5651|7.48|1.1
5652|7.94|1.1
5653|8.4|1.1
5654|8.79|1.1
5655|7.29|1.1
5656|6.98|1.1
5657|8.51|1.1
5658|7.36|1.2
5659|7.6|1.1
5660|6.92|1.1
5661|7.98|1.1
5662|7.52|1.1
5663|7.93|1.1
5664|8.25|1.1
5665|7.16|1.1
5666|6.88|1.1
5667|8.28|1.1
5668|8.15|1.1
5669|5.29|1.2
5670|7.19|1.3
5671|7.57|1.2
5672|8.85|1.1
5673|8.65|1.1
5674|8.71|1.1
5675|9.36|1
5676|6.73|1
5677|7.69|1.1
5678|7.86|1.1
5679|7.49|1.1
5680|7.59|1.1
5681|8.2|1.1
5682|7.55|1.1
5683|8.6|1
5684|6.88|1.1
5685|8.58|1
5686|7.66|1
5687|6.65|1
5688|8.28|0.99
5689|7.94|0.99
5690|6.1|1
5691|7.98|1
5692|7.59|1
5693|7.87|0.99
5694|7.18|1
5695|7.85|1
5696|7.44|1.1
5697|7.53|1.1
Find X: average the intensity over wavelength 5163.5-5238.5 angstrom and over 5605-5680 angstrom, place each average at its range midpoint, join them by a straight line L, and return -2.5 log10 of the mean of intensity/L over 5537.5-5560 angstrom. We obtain -0.07 mag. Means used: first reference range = 6.73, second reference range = 7.75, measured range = 8.07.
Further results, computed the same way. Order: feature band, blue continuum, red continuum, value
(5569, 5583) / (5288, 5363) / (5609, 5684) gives 0.08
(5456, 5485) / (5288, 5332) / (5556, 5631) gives 0.14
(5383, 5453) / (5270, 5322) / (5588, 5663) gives 0.03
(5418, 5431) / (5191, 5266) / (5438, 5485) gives -0.14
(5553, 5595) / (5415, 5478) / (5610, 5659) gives 0.02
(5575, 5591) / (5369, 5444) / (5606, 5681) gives 0.10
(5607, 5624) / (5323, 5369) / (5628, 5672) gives -0.08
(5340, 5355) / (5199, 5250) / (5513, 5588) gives -0.05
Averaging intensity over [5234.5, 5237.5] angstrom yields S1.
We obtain 7.19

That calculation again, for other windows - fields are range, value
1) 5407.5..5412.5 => 6.86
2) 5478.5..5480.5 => 3.57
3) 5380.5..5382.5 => 7.58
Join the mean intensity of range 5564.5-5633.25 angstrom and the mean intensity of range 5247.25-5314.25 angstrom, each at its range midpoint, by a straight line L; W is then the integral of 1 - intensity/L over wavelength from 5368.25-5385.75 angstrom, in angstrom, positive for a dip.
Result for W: -1.0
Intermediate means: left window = 7.41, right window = 7.64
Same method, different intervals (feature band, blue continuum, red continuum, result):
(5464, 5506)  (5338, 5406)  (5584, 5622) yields 4.2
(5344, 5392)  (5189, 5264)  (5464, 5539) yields -4.2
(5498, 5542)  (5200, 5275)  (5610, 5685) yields -0.9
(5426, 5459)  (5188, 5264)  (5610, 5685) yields -1.9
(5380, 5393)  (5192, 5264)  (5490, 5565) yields 0.3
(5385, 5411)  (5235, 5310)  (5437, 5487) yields -0.3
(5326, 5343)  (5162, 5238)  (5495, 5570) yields 1.2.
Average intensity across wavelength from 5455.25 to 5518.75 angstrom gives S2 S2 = 7.17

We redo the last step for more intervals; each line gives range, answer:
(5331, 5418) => 7.47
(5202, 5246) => 7.08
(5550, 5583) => 7.65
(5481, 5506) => 7.3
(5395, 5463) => 7.65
